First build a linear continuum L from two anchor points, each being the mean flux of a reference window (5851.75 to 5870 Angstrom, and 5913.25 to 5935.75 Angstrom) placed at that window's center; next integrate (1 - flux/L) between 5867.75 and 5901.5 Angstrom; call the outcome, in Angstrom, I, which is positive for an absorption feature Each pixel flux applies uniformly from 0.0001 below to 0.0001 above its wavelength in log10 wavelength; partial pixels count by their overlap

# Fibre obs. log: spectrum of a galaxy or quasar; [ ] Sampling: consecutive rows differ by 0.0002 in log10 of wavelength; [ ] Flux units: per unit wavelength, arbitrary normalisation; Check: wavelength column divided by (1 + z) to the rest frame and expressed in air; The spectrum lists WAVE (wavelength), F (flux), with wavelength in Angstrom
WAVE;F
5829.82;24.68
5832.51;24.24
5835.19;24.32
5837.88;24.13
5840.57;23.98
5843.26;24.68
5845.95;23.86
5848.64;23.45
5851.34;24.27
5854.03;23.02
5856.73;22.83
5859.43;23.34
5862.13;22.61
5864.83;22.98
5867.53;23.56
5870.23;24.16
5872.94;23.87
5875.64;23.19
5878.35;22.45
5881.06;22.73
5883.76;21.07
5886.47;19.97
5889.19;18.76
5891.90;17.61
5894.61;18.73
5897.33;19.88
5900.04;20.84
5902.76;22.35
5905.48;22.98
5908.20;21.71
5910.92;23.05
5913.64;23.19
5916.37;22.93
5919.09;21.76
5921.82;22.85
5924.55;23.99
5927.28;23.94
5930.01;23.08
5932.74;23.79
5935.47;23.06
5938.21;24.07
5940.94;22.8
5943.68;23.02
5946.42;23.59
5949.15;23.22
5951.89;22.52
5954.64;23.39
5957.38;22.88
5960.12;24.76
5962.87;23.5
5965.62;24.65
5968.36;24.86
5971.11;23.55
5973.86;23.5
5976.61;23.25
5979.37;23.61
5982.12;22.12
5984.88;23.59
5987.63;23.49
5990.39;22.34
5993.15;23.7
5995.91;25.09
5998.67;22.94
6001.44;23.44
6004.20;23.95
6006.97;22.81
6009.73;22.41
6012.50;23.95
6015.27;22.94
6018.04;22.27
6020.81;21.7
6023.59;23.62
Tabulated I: 2.9 Angstrom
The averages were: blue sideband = 23.2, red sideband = 23.2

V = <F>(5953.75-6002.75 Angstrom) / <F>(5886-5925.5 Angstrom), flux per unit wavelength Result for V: 1.10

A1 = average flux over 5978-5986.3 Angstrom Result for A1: 23.1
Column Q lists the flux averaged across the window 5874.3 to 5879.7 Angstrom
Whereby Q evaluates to 22.8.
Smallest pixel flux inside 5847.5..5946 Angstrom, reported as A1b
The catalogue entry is 17.61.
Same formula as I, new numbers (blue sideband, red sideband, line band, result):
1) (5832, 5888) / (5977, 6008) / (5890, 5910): 2.3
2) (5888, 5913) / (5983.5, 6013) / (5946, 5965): -1.0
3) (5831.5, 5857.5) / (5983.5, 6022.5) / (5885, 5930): 3.9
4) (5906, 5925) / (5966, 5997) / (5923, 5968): -0.8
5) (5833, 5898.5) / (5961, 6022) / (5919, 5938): -0.4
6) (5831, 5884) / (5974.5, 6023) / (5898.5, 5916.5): 0.8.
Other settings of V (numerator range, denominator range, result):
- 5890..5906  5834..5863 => 0.85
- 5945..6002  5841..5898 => 1.06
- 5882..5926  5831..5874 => 0.90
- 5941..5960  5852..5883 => 1.00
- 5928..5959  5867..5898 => 1.09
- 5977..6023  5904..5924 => 1.02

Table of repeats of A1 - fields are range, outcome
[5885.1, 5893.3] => 18.8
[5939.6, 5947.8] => 23.1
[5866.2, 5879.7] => 23.4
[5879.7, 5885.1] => 21.9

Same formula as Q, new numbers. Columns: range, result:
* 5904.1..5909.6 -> 22.4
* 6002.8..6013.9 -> 23.3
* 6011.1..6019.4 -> 23.1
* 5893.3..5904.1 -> 20.5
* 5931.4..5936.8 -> 23.4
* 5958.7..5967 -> 24.3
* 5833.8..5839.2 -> 24.2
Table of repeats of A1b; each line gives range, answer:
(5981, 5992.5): 22.12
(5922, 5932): 23.08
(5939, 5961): 22.52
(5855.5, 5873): 22.61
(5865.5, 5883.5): 22.45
